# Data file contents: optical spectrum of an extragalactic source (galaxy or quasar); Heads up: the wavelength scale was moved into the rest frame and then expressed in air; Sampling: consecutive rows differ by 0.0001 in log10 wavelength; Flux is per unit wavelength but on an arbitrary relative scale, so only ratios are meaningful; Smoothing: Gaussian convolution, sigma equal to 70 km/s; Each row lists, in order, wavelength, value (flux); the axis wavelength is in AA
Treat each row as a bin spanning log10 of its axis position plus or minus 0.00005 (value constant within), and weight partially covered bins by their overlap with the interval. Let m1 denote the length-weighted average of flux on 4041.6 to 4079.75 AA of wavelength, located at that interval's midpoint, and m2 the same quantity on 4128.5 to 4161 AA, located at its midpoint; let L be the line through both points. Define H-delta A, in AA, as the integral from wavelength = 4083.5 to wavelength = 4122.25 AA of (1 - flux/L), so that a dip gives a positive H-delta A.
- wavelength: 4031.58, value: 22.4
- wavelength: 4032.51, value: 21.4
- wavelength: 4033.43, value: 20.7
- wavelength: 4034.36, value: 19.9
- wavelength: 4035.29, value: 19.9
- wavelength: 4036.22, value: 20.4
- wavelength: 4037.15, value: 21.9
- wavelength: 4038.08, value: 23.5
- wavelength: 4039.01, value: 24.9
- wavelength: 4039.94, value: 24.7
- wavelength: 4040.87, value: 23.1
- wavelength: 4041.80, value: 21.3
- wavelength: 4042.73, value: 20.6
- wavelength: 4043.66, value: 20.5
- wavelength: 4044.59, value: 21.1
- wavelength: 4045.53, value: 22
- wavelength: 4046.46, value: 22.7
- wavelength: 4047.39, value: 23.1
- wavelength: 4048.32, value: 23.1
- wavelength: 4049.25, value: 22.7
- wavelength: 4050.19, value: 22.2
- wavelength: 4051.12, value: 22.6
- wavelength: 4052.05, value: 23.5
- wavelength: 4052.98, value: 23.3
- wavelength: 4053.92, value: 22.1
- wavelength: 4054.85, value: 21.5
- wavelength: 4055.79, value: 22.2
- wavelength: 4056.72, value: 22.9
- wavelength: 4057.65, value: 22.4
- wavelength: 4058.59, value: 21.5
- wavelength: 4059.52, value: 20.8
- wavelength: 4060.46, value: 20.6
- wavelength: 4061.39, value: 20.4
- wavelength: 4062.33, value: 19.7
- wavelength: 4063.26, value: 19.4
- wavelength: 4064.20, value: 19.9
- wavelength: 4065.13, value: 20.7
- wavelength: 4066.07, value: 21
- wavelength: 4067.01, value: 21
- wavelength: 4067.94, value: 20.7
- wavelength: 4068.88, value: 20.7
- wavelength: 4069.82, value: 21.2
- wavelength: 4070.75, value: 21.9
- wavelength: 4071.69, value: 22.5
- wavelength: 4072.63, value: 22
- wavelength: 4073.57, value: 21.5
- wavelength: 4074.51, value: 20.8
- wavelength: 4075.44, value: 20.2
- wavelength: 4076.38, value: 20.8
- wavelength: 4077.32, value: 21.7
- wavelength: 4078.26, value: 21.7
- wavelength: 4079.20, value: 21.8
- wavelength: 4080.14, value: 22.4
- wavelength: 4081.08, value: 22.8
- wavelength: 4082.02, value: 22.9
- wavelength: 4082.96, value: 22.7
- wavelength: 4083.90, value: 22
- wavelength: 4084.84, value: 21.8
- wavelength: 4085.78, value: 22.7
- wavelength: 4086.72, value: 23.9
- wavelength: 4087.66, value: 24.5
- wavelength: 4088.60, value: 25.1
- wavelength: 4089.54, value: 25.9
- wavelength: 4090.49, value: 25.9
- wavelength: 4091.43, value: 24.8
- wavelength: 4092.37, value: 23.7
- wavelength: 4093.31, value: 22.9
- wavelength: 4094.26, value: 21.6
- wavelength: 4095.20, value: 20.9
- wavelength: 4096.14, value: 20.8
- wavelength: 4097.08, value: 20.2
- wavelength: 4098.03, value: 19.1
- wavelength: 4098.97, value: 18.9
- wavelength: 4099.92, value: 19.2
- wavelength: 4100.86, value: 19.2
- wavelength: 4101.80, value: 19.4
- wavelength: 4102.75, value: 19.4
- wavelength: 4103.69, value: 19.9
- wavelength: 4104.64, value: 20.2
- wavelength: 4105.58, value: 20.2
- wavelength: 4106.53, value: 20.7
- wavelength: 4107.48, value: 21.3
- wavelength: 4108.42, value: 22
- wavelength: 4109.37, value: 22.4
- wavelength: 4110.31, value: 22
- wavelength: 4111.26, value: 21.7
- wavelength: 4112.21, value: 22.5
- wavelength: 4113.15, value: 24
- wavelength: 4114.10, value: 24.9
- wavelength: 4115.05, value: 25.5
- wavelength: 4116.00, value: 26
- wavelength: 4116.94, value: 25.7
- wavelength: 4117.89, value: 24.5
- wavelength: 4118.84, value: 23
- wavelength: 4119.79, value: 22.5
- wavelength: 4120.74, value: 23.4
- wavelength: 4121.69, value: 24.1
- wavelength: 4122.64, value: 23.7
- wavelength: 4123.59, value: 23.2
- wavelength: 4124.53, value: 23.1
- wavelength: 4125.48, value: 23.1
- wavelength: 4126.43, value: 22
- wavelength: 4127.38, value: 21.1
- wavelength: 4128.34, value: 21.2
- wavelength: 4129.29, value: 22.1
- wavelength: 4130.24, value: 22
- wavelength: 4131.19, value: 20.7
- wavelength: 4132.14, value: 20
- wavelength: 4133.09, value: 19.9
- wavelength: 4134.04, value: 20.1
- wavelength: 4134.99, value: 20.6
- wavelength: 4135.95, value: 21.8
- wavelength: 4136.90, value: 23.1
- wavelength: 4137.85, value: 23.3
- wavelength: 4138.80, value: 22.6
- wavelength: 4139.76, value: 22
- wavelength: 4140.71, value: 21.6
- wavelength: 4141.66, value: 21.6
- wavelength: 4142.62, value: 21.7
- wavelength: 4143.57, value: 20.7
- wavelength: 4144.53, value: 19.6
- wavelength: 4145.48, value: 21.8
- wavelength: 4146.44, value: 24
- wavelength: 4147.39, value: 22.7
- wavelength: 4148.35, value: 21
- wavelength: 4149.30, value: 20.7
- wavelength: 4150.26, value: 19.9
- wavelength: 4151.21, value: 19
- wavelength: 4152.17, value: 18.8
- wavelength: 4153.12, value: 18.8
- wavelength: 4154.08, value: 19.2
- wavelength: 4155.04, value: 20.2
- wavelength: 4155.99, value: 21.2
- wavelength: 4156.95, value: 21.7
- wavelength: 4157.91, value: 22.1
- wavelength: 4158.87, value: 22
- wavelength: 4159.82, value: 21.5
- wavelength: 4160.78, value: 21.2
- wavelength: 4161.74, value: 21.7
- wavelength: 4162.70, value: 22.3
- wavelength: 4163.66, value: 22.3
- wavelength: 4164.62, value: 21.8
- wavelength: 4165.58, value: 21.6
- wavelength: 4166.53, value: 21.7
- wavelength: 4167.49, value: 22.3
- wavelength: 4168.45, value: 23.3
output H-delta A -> -1.9 AA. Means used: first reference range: 21.5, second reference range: 21.2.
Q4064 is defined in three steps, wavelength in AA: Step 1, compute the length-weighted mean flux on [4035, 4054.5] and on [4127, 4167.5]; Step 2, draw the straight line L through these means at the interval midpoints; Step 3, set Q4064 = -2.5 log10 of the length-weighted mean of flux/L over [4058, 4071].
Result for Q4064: 0.075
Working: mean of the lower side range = 22.4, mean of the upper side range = 21.3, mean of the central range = 20.7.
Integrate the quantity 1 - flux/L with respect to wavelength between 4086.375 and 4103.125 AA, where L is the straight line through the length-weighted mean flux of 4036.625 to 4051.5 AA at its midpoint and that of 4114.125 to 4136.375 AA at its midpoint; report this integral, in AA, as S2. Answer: 0.4 AA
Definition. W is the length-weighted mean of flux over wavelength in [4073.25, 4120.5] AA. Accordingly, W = 22.2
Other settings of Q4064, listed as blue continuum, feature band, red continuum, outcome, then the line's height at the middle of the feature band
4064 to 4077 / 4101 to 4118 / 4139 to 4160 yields -0.060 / 21.1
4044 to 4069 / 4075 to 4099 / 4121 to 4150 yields -0.036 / 21.7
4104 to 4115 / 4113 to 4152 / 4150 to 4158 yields -0.060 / 21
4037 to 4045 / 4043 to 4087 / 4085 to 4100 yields 0.038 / 22.5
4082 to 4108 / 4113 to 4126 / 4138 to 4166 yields -0.120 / 21.5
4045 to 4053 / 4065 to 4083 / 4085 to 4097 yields 0.079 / 23.1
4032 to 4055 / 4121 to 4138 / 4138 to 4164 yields -0.028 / 21.4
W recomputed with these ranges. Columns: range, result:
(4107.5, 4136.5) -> 22.6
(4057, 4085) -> 21.3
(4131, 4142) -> 21.5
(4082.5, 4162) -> 21.9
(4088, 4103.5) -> 21.7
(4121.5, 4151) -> 21.7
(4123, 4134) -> 21.6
